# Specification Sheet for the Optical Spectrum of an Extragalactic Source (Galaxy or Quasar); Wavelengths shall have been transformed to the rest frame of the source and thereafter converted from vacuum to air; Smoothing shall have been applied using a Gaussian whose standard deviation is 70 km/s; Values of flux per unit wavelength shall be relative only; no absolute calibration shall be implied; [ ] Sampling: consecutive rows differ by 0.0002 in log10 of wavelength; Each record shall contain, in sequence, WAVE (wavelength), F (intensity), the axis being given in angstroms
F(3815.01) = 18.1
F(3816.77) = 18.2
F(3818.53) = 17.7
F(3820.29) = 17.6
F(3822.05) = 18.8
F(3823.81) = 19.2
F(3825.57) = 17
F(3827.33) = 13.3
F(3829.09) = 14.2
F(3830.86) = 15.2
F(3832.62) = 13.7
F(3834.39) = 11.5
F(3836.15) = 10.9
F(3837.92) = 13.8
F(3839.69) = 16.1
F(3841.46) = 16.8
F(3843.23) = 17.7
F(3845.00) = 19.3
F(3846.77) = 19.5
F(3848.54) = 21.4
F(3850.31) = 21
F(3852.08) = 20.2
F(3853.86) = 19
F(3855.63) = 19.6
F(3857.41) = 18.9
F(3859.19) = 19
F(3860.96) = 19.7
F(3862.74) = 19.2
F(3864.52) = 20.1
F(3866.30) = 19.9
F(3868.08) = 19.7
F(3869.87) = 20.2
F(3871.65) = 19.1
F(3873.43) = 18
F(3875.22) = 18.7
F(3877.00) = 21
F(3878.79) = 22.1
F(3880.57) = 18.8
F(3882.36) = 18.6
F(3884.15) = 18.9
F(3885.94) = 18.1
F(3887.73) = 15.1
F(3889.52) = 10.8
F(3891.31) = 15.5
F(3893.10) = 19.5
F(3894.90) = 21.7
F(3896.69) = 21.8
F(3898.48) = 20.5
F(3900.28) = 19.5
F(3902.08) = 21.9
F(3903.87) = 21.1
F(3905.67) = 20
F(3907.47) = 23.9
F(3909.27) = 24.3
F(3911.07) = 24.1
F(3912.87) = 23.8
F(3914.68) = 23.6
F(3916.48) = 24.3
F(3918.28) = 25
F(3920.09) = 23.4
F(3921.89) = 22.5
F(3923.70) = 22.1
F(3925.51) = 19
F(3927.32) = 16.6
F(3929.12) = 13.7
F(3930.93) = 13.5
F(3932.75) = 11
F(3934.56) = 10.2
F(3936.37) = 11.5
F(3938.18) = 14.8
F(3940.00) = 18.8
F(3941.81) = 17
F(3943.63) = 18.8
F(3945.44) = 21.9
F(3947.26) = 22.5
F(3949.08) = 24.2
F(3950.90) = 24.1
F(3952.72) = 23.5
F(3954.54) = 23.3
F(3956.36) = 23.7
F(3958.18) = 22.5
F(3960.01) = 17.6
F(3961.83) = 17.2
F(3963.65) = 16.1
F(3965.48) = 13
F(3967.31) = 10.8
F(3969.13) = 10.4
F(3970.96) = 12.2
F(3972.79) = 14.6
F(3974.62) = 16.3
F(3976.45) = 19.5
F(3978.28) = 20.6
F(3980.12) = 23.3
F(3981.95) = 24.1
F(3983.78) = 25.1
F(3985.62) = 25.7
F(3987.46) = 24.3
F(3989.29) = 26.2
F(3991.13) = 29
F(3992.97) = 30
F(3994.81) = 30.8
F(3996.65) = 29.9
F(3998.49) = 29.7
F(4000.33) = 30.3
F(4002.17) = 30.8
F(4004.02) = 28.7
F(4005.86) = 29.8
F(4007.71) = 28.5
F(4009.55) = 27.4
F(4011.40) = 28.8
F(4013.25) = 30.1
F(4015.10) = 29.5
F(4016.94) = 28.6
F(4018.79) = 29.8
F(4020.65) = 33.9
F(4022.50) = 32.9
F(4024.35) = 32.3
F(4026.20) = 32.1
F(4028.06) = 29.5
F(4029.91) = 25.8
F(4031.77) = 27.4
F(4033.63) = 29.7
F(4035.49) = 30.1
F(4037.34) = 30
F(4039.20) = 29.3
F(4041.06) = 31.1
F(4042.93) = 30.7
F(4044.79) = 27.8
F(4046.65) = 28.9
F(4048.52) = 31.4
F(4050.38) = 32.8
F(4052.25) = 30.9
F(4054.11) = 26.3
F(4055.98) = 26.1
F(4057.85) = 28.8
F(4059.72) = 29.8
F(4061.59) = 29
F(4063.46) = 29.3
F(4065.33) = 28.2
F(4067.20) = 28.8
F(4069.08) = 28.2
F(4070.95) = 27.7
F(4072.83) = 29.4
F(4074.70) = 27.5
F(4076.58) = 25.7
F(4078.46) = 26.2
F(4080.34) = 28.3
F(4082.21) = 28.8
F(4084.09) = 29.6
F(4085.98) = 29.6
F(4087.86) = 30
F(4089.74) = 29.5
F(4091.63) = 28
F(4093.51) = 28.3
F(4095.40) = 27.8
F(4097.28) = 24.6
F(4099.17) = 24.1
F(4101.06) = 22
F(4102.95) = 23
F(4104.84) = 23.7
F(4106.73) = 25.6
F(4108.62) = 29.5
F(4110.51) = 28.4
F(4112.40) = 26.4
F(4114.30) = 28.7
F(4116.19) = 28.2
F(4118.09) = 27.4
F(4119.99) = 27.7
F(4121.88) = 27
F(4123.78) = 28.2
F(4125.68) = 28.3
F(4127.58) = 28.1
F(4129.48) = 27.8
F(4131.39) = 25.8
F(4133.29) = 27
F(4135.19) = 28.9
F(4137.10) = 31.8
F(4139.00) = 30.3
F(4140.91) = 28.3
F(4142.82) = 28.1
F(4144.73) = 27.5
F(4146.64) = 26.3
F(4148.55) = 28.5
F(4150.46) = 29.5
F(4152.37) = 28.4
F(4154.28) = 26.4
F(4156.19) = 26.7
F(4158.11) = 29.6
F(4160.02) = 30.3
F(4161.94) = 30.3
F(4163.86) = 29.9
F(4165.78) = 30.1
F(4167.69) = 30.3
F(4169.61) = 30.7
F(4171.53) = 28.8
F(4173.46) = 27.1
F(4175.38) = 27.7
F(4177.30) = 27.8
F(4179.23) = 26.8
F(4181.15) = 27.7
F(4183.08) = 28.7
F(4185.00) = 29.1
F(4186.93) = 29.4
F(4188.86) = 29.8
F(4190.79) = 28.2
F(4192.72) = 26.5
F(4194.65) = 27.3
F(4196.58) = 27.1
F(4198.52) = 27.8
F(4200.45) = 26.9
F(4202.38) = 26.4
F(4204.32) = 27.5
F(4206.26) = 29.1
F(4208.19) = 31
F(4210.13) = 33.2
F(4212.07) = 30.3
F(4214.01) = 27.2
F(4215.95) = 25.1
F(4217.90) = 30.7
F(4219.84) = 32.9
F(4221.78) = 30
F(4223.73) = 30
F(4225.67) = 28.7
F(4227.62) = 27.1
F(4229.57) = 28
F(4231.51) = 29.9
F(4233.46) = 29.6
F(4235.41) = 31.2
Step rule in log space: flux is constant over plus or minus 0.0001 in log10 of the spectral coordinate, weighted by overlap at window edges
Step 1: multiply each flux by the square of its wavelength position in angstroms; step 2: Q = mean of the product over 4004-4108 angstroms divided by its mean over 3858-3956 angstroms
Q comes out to 1.6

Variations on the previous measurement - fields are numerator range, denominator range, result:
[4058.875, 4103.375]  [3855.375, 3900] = 1.62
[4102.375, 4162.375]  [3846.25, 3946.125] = 1.63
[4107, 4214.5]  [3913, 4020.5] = 1.40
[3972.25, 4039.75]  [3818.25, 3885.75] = 1.66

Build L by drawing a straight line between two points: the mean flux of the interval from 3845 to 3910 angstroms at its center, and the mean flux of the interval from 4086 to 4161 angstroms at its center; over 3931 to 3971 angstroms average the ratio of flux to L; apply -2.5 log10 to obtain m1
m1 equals 0.25 mag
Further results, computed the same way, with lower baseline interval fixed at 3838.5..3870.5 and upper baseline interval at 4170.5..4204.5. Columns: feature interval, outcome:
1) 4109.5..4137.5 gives -0.07 mag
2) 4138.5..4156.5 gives -0.05 mag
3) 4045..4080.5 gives -0.16 mag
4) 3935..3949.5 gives 0.18 mag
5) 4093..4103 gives 0.02 mag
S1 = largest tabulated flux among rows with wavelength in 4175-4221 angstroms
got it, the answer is 33.2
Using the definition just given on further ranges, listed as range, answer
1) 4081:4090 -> 30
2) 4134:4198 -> 31.8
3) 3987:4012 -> 30.8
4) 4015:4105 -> 33.9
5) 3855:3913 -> 24.3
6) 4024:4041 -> 32.3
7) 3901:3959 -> 25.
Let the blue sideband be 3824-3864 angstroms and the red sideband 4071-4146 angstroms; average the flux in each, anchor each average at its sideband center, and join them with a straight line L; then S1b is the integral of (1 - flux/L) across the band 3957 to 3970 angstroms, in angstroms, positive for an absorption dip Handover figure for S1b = 3.7 angstroms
